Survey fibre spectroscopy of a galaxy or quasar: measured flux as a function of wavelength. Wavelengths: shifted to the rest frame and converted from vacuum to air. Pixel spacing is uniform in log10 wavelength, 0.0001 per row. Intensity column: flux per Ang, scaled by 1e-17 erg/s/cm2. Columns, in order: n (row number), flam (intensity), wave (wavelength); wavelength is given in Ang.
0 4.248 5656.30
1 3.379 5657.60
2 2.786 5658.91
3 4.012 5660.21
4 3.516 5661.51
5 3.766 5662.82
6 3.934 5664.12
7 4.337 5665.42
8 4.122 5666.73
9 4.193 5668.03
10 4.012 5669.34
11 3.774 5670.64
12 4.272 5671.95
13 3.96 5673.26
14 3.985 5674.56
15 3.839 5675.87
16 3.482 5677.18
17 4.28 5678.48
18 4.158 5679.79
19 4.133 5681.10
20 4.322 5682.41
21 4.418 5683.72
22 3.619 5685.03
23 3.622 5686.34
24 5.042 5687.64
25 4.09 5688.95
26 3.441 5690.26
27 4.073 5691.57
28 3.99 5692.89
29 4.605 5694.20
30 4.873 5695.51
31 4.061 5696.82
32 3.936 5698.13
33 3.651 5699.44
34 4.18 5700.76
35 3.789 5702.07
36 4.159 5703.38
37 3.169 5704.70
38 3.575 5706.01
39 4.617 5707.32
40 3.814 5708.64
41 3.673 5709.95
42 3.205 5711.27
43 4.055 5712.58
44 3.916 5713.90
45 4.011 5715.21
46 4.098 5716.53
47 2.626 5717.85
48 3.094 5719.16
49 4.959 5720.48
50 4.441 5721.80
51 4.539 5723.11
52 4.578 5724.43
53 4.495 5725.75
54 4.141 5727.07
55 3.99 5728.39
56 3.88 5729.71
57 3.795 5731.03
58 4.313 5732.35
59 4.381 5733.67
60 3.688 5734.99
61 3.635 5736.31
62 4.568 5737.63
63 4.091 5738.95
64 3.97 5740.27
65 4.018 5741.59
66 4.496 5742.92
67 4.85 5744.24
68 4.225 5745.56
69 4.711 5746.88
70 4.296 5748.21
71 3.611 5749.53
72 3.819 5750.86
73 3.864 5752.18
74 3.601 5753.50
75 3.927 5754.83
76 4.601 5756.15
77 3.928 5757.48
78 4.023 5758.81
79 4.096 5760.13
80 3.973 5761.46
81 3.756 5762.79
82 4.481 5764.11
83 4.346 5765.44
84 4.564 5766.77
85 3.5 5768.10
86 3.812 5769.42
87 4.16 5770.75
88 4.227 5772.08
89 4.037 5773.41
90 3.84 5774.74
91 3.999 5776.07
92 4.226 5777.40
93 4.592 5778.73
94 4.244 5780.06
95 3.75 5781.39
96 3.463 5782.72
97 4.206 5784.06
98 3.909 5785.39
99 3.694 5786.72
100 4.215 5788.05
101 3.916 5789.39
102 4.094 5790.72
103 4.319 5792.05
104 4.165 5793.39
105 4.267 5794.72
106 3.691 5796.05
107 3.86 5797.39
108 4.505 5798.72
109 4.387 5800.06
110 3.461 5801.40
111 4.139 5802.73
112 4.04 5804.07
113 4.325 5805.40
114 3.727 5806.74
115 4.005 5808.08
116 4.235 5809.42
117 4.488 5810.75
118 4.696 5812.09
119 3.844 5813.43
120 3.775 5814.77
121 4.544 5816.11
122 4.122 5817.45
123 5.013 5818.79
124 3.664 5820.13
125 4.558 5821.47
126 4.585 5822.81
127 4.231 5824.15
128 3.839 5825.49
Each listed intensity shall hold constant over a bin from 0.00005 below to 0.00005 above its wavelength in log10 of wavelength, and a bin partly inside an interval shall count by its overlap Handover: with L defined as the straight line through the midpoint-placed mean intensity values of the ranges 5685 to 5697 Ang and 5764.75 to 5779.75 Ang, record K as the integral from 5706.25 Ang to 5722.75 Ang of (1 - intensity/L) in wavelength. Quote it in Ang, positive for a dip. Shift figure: 1.1 Ang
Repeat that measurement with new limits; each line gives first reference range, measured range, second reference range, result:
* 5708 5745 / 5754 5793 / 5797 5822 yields 0.6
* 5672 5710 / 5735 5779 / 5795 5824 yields 0.1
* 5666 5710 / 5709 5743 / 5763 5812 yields 0.3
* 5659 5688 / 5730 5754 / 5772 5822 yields -0.3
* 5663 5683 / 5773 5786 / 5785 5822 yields 0.3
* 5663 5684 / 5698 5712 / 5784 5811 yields 0.9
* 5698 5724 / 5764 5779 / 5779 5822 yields -0.3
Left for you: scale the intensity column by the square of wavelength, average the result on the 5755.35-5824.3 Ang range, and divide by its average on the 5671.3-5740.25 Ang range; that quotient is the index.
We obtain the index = 1.1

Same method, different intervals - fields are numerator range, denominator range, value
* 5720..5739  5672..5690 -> 1.06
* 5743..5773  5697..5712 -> 1.10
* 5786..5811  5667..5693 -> 1.05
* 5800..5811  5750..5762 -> 1.04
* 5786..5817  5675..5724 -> 1.07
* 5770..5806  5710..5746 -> 1.02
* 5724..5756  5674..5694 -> 1.04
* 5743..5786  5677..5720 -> 1.06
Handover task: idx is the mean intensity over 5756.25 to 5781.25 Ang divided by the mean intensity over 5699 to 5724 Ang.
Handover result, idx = 1.1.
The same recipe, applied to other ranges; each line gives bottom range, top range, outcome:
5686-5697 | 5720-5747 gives 1.01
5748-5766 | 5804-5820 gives 1.05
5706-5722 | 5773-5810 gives 1.05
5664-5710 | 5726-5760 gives 1.02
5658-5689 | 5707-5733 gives 1.01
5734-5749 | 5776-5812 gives 0.96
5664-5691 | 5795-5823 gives 1.03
